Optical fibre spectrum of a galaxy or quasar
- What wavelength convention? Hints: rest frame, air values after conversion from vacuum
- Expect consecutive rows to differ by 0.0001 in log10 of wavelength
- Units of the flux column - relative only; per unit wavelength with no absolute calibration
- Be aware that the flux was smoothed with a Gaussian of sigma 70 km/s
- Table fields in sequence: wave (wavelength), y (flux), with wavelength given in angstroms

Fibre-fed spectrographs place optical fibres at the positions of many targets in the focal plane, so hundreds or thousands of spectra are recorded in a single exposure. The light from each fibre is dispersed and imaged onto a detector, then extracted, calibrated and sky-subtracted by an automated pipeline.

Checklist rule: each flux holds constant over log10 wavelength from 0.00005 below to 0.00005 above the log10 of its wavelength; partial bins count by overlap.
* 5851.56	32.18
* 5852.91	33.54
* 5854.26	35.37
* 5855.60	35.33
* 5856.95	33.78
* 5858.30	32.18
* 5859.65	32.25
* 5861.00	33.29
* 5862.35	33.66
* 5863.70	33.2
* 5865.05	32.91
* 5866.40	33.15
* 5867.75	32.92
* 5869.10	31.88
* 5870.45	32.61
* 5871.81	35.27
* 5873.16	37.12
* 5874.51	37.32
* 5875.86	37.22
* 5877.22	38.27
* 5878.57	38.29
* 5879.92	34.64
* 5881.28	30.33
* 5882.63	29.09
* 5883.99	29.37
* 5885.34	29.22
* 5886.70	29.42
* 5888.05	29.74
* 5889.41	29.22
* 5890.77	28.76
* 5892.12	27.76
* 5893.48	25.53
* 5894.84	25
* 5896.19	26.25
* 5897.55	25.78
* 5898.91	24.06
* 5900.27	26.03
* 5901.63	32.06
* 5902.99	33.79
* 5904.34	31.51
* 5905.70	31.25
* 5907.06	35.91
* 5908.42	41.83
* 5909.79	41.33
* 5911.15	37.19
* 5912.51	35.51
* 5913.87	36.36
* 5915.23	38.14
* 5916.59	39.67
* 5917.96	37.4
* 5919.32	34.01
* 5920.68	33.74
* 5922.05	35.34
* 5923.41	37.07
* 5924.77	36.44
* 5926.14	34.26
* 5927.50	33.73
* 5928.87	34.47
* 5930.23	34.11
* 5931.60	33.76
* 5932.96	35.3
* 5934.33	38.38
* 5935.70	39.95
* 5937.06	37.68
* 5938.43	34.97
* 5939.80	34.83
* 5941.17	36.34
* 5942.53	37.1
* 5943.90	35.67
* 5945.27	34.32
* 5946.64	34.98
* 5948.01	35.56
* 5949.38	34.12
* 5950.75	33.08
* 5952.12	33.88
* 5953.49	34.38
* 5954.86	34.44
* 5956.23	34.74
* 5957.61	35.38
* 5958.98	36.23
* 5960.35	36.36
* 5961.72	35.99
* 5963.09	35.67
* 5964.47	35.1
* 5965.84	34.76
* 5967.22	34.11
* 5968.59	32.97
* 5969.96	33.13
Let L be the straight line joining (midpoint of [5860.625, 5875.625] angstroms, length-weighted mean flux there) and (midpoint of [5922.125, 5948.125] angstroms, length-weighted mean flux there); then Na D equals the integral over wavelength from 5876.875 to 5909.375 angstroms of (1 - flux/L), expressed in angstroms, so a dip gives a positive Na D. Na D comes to 3.9 angstroms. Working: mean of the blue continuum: 34.1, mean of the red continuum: 35.7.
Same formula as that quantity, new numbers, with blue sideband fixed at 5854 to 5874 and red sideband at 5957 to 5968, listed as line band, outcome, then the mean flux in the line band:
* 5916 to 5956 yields -0.6 angstroms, 35.5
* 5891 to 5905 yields 2.6 angstroms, 27.8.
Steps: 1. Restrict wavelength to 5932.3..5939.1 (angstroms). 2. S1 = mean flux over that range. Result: 37.3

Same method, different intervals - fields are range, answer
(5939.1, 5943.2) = 36.1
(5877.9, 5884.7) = 32.3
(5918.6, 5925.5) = 35.3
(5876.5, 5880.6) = 37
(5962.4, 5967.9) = 34.9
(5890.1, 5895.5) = 26.8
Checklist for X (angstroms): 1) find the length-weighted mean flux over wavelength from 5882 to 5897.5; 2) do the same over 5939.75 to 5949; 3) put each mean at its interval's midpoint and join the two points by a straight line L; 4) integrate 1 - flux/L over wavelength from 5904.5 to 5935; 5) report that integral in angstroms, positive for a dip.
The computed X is -3.78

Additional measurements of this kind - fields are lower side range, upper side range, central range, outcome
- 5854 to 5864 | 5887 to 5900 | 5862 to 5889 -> -2.5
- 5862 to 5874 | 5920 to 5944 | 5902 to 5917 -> -0.6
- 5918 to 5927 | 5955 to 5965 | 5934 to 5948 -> -0.4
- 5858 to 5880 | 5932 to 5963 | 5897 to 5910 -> 1.1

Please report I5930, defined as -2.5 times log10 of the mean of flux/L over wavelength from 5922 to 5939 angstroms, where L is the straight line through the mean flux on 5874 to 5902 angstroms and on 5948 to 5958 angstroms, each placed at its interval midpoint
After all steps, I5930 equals -0.094 mag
